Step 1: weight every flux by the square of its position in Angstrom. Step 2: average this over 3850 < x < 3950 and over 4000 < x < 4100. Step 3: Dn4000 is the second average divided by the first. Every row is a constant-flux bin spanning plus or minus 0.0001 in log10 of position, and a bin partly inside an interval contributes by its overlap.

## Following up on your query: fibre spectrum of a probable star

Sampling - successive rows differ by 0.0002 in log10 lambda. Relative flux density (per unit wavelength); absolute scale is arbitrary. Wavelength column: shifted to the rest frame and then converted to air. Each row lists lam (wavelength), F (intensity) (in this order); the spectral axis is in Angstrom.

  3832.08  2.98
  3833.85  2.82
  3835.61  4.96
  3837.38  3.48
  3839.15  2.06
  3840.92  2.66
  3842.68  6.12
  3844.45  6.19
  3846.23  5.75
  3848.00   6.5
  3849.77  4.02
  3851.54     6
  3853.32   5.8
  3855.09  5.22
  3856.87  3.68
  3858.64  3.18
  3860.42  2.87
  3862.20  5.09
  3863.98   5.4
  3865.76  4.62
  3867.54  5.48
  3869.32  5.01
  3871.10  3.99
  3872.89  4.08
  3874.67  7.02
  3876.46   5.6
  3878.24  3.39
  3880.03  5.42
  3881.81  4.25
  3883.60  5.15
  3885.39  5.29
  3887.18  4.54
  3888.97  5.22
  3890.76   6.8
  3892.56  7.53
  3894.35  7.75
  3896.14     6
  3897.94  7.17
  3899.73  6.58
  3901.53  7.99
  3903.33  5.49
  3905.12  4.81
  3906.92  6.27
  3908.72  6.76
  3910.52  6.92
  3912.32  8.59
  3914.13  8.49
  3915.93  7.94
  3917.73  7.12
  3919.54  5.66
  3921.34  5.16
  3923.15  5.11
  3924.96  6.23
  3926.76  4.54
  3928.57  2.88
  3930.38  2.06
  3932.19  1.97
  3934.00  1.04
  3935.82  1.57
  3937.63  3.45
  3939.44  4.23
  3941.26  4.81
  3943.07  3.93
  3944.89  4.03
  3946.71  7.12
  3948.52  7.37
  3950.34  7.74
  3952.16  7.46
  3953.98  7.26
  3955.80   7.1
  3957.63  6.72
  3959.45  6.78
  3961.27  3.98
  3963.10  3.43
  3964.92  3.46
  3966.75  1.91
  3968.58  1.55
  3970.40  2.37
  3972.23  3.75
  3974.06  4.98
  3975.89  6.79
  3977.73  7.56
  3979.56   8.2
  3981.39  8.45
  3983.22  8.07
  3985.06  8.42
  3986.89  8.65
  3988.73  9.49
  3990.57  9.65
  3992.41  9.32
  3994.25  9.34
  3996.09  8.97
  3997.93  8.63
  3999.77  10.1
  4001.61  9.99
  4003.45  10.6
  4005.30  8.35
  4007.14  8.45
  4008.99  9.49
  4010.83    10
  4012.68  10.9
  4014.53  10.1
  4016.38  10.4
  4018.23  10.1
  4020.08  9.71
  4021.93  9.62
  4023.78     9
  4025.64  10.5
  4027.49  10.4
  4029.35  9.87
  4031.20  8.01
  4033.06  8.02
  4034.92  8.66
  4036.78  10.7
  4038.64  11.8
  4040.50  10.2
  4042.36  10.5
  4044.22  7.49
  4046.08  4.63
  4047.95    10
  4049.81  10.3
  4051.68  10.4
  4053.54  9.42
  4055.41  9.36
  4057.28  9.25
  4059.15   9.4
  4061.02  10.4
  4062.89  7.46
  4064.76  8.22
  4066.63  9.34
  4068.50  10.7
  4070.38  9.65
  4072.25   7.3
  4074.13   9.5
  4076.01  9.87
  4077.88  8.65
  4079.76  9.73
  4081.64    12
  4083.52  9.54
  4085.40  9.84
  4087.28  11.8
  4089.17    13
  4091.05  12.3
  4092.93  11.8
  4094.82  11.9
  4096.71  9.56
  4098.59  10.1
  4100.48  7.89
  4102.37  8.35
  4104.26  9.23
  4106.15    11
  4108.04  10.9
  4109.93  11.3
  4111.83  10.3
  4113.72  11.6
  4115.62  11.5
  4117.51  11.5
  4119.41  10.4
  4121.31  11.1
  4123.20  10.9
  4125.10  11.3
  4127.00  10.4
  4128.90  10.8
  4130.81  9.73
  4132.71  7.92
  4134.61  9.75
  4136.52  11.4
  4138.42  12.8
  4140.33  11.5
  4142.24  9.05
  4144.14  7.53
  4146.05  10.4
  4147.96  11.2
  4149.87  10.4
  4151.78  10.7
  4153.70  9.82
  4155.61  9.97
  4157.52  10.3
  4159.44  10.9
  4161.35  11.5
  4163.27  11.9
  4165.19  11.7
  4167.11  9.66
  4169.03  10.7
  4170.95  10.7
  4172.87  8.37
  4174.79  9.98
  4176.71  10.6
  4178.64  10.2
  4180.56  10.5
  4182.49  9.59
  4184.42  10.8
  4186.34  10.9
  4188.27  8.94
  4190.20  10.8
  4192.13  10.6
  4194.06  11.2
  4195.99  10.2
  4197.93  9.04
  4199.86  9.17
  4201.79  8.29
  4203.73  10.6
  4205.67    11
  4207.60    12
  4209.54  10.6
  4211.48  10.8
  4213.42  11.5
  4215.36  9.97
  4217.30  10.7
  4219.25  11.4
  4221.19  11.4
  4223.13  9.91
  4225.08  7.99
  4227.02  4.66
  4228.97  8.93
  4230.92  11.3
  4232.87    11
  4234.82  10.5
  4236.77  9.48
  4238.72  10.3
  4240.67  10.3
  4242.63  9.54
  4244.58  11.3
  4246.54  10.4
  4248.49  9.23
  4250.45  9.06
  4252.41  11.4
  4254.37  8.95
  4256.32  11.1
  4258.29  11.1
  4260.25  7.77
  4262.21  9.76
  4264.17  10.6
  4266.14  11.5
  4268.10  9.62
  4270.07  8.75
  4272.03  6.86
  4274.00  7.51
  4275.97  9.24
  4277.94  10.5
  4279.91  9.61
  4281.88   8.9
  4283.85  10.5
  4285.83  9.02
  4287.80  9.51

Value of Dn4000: 2.0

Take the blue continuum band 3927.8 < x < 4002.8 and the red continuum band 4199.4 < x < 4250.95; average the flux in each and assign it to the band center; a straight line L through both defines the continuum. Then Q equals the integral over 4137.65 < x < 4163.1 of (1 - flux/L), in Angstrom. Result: -4.6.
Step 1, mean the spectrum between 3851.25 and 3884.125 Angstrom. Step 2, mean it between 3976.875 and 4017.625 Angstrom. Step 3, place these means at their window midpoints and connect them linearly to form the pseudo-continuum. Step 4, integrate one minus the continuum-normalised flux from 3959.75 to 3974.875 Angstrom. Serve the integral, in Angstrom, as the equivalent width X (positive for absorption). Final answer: 9.02 Angstrom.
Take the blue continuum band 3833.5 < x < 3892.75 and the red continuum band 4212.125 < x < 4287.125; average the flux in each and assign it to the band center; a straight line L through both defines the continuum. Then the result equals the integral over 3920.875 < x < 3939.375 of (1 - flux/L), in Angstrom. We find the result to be 7.44 Angstrom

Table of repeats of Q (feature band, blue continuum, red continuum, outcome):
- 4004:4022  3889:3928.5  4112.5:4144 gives -2.7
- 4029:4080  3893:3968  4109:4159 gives -4.2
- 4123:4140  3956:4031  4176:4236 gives -2.2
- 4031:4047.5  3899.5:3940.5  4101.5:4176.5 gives -1.8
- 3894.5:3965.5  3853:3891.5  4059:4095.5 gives 7.9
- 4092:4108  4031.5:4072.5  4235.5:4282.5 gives -1.2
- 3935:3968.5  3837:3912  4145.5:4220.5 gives 8.0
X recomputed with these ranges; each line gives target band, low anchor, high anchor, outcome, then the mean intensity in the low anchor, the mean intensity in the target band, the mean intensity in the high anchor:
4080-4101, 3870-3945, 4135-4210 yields -5.0 Angstrom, 5.31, 10.9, 10.4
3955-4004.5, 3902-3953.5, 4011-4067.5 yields 2.7 Angstrom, 5.35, 6.98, 9.48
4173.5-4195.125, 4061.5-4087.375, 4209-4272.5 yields -1.2 Angstrom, 9.49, 10.3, 9.95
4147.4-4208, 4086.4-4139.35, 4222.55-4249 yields -1.2 Angstrom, 10.7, 10.4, 9.64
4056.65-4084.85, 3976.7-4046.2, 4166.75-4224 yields 0.7 Angstrom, 9.32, 9.41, 10.3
